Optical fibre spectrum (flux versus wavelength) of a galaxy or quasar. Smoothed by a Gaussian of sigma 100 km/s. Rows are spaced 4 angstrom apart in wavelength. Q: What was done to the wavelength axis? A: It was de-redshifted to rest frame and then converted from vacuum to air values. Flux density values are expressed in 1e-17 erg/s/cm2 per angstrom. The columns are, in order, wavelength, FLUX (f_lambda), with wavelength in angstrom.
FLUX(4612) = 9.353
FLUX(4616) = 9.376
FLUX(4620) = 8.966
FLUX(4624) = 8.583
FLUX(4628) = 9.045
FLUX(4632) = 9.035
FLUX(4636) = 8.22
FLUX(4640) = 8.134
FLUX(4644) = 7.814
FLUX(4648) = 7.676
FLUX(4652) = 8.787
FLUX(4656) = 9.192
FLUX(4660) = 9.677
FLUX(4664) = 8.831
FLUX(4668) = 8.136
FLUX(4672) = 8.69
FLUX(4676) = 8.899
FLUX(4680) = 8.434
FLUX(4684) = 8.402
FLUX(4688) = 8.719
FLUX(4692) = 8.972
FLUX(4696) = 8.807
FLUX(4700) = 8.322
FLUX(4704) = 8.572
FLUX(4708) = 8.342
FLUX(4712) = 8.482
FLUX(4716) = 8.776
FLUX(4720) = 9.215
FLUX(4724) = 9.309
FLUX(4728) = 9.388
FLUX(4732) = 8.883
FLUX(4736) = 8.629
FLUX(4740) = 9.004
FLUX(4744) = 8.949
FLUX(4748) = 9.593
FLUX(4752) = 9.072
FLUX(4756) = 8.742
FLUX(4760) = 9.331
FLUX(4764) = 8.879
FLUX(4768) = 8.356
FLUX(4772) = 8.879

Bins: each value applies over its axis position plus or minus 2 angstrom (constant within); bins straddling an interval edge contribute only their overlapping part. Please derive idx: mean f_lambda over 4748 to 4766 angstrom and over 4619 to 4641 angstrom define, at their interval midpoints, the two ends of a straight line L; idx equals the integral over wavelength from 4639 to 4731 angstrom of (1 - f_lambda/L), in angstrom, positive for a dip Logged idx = 1.7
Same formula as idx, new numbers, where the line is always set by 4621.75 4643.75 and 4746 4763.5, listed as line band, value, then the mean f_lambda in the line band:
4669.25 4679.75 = 0.1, 8.69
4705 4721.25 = 0.5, 8.67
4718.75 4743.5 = -0.1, 9.06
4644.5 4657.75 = 0.3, 8.46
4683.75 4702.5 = 0.4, 8.67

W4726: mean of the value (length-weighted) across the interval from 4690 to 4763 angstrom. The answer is 8.91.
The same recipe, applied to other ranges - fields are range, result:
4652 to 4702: 8.76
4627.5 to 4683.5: 8.59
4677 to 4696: 8.66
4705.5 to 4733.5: 8.91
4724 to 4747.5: 9.04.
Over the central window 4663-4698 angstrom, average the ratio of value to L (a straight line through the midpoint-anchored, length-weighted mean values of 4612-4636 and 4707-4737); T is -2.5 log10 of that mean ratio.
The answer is 0.03 mag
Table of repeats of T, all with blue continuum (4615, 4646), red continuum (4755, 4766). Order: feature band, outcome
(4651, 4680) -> -0.02 mag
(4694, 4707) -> 0.03 mag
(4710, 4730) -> -0.02 mag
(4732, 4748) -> 0.00 mag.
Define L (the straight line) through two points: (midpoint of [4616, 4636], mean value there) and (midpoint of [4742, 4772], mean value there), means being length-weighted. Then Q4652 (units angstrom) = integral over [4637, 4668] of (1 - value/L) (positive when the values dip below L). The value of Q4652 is 1.2 angstrom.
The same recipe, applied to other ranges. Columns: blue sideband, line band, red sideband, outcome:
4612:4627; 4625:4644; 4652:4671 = 1.0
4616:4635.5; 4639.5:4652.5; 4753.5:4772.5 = 1.3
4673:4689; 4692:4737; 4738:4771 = -0.1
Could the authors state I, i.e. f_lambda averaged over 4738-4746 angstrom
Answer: 8.98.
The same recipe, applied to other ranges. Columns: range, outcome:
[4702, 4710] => 8.46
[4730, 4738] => 8.76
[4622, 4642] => 8.6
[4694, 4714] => 8.5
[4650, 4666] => 9.12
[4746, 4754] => 9.33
